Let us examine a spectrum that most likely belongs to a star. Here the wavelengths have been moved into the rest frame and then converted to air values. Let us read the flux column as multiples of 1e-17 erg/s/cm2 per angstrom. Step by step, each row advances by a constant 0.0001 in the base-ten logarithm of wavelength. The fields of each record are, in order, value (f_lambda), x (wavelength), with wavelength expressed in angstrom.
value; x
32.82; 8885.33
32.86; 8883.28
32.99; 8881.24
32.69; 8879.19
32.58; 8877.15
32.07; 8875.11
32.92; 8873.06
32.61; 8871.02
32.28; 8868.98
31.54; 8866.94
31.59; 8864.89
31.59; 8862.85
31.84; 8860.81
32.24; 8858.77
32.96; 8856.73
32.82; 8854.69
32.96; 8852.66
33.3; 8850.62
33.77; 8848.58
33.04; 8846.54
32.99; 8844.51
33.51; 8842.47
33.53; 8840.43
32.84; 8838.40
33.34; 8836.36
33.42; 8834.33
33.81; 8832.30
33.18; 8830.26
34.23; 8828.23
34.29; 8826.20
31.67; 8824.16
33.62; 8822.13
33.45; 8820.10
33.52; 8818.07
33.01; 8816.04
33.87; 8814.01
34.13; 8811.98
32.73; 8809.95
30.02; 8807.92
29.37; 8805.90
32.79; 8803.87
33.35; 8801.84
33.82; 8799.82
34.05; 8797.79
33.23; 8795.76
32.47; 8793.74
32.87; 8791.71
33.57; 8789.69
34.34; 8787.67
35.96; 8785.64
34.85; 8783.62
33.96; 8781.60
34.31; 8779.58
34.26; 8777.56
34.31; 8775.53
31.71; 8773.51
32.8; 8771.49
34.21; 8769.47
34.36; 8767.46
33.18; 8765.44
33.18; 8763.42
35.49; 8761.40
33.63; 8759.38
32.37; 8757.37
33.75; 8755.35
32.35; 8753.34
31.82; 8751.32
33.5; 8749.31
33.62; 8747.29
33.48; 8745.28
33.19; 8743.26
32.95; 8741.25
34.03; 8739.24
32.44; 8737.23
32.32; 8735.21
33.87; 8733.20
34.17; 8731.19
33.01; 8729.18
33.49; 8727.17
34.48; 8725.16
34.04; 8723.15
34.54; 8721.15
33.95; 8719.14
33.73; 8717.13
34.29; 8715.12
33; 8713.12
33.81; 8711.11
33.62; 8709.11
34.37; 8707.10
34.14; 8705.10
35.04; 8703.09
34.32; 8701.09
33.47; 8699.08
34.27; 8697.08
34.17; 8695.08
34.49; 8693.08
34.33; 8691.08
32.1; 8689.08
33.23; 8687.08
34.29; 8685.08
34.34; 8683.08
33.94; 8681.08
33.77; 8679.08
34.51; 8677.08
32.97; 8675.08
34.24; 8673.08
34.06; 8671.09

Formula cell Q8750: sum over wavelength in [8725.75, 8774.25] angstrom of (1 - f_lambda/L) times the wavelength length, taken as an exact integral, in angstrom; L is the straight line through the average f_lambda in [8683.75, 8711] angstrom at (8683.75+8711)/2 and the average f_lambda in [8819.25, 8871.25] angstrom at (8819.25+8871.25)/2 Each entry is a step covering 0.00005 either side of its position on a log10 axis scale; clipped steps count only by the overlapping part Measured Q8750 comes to 0.45 angstrom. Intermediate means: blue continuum 34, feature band 33.3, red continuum 32.9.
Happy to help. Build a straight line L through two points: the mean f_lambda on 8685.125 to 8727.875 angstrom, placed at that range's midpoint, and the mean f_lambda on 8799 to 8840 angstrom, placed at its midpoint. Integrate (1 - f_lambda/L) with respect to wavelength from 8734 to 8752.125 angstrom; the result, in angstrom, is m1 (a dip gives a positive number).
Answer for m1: 0.3 angstrom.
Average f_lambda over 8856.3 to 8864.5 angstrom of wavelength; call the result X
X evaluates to 32.1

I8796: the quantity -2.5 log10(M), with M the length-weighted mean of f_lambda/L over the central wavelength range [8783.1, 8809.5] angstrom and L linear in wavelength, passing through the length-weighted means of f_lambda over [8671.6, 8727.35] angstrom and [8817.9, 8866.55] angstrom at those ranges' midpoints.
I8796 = 0.01 mag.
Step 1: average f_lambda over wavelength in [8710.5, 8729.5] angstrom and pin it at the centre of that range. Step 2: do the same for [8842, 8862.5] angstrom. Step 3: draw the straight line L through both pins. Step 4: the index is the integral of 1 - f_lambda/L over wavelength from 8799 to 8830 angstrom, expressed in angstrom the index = 0.2 angstrom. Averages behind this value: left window 33.9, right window 32.9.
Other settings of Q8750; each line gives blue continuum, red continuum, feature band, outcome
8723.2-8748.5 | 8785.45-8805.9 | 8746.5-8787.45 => -0.39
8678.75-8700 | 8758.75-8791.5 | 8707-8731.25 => 0.04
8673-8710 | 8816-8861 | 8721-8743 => 0.15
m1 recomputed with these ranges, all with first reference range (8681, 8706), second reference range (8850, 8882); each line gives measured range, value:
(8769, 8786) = -0.4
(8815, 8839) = -0.4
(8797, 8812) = 0.3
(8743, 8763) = 0.1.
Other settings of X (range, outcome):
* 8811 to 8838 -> 33.5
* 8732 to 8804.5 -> 33.5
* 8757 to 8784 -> 33.8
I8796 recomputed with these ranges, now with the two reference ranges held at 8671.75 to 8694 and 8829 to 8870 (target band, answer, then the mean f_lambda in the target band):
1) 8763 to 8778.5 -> -0.01 mag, 33.5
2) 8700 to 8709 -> -0.02 mag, 34.3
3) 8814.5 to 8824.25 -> -0.01 mag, 33.2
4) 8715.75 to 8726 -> -0.02 mag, 34.1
